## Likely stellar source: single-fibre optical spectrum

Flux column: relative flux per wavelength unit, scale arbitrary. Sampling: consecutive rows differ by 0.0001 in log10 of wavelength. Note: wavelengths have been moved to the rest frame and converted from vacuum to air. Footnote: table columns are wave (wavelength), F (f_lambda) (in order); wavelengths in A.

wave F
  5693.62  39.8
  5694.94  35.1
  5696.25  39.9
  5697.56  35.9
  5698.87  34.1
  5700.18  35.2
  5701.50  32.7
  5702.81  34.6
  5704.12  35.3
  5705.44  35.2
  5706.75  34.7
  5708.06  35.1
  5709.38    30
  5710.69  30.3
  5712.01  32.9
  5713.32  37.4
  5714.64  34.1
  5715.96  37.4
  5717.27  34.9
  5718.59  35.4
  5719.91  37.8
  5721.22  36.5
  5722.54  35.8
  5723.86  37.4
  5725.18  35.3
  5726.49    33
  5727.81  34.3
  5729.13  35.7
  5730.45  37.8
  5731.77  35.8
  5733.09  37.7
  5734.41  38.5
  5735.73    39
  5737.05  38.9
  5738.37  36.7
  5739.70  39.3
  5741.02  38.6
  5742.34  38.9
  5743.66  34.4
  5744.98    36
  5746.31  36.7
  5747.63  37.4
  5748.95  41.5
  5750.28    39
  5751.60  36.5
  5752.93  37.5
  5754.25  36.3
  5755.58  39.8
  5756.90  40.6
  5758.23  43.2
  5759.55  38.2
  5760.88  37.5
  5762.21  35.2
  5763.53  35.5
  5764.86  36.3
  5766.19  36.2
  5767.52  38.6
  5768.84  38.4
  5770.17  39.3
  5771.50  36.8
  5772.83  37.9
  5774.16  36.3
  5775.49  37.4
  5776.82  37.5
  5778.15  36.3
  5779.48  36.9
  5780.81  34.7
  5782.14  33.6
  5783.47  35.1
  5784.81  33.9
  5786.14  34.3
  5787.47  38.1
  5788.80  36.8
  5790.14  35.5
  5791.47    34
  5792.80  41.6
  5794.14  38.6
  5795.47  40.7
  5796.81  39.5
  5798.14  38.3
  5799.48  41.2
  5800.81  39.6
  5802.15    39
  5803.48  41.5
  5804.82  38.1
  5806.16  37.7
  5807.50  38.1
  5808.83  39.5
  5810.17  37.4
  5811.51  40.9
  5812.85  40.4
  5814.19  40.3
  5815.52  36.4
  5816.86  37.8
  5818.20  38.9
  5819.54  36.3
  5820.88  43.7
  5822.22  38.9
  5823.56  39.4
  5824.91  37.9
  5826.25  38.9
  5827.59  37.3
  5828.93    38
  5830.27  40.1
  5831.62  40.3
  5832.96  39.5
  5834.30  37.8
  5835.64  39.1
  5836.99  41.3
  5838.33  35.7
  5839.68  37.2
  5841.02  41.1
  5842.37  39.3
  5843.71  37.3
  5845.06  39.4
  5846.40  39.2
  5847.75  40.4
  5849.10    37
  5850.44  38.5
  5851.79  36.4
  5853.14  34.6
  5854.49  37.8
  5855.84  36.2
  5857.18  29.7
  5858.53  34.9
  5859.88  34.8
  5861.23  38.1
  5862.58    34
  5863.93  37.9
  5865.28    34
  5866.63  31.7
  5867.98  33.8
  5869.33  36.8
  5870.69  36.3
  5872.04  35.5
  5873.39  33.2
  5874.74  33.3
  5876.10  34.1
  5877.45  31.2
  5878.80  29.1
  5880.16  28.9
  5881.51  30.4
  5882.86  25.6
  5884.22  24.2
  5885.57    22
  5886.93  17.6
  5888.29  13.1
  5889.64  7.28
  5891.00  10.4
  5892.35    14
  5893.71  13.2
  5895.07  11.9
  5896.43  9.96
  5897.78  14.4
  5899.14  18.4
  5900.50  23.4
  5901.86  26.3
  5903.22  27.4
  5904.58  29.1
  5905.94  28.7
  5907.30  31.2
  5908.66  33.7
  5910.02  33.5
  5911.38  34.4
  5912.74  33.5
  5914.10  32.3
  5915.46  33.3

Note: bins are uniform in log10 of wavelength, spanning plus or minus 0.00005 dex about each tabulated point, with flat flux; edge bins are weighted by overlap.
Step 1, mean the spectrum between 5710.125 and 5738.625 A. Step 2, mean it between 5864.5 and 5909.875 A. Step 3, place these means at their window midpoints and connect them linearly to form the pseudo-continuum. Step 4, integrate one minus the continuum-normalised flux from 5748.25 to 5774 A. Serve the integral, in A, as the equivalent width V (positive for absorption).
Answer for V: -3.4 A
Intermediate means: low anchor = 36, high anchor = 25.3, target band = 38.1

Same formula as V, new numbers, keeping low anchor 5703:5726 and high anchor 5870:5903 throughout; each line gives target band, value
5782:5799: -4.3 A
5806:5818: -4.6 A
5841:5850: -4.7 A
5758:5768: -1.8 A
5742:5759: -3.1 A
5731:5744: -1.8 A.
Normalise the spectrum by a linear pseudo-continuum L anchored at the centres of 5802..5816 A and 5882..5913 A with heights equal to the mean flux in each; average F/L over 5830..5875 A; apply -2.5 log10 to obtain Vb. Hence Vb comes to -0.20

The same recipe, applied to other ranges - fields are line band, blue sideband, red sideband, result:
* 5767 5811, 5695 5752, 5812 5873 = -0.02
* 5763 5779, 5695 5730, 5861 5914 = -0.16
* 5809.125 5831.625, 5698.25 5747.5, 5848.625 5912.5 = -0.24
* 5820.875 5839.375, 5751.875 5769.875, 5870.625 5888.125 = -0.20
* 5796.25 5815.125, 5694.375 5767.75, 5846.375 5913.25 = -0.21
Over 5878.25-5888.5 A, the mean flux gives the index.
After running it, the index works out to 24.3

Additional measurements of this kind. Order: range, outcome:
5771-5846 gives 38.2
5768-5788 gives 36.4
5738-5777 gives 37.8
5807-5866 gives 38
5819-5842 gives 39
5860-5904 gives 25.7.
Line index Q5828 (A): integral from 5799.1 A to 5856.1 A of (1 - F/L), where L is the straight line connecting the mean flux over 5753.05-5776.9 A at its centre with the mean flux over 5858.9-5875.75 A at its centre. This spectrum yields -4.24 A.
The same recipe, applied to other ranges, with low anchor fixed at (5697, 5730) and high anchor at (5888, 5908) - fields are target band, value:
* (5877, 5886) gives -3.2 A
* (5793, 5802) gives -4.0 A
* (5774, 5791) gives -4.1 A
